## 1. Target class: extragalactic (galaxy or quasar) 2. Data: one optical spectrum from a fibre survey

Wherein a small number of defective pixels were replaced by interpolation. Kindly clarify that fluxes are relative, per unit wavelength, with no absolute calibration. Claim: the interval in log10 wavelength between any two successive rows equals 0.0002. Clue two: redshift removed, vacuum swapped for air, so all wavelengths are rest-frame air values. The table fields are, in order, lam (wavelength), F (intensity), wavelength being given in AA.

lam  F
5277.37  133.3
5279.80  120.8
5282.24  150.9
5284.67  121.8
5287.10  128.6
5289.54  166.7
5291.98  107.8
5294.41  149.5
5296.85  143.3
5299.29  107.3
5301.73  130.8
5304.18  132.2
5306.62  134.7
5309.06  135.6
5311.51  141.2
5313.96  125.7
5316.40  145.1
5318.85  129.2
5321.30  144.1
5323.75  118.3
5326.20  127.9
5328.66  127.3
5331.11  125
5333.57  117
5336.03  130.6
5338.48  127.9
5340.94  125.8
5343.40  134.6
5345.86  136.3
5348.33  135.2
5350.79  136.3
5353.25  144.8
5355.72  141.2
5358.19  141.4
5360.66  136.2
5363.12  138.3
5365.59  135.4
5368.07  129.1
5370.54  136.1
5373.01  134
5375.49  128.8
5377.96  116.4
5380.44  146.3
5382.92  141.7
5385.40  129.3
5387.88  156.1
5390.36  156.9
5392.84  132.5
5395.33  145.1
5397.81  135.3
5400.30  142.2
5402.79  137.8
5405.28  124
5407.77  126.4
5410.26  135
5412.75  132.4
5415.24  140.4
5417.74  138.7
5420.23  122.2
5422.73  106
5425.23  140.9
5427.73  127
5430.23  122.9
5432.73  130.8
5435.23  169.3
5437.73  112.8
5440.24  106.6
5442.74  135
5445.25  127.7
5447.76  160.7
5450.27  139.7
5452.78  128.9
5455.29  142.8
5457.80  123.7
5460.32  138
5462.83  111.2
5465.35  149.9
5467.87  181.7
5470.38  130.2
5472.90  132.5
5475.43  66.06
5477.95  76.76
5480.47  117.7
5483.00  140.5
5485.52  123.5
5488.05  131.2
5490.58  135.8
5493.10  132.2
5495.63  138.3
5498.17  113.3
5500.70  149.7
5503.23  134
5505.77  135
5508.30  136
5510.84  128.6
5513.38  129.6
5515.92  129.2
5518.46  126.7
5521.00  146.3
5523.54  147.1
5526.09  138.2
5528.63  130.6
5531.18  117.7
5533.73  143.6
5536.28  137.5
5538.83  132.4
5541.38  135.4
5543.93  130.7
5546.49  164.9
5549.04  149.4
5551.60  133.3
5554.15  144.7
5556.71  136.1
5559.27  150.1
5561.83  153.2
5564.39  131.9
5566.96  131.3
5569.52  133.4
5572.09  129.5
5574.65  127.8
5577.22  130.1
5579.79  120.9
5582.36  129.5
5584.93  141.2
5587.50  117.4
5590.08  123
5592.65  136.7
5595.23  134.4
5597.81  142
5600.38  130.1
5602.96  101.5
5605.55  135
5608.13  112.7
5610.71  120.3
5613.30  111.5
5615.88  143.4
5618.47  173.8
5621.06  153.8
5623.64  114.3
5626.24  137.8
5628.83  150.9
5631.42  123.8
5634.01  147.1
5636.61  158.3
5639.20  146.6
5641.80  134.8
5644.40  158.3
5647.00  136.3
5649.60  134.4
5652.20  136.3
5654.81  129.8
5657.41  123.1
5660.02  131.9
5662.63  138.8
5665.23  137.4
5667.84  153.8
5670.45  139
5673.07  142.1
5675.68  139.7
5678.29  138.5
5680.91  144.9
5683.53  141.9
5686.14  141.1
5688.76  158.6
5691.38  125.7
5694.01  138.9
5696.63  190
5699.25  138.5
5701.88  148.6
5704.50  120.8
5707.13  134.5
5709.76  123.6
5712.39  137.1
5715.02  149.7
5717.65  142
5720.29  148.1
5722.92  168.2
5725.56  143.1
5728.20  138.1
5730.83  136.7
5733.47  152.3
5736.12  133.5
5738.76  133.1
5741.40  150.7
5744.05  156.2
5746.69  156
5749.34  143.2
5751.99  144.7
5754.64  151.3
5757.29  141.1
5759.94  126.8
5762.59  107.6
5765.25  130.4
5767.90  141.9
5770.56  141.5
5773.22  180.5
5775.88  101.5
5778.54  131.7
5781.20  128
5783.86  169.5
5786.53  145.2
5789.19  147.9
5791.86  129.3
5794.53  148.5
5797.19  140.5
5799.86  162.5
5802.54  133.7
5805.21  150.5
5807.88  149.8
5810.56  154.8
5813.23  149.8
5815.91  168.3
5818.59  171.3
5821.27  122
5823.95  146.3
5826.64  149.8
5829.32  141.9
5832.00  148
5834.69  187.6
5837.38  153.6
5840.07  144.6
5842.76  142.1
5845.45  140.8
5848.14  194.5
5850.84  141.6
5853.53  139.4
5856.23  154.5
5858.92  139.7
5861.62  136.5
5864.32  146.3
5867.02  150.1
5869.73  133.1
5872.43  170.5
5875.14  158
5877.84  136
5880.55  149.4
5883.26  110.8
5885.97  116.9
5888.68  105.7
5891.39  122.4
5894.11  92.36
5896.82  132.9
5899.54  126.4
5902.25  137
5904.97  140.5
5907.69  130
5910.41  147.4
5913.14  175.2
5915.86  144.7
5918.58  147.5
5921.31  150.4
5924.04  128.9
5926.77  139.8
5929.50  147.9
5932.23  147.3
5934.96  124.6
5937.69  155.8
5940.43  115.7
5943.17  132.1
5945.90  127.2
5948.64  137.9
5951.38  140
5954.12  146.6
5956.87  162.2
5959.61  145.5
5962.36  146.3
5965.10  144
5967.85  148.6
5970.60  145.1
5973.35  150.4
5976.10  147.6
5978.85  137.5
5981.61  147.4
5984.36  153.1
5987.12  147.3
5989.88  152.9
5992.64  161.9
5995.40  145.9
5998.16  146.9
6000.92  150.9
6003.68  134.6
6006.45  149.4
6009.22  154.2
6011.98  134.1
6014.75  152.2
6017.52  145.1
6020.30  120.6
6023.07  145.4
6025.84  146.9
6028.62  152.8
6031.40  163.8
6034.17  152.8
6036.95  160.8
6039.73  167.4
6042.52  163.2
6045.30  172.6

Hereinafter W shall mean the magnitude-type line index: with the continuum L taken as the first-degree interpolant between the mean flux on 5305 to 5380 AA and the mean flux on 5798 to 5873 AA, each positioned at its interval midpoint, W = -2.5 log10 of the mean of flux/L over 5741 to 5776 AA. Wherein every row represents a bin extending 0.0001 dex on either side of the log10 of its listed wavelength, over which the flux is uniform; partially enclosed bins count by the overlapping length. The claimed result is 0.04 mag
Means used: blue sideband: 133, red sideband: 151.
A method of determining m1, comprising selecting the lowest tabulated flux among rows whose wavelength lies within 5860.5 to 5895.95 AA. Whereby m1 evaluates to 92.36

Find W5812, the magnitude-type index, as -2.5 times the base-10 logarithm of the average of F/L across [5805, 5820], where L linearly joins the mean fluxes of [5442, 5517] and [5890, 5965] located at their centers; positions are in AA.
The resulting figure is -0.16 mag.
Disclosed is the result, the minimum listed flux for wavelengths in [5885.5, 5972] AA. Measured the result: 92.36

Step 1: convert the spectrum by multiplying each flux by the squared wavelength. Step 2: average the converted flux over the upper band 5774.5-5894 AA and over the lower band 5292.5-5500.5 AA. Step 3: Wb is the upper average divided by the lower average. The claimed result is 1.27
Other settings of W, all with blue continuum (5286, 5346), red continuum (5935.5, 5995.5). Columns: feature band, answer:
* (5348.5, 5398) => -0.04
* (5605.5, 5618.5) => 0.07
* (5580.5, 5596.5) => 0.06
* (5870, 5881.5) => -0.06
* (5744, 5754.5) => -0.07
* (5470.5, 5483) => 0.27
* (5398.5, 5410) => 0.00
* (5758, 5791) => 0.03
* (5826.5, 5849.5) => -0.10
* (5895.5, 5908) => 0.08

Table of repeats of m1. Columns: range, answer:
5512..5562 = 117.7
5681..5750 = 120.8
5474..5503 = 66.06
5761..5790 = 101.5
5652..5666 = 123.1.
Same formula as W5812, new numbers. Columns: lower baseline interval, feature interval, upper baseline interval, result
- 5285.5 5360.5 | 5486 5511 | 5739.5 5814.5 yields 0.03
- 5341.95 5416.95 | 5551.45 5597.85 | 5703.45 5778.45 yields 0.04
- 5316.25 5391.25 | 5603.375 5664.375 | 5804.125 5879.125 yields 0.06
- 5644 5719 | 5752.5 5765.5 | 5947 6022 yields 0.07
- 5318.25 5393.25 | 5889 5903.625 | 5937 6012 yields 0.19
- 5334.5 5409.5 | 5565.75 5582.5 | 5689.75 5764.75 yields 0.09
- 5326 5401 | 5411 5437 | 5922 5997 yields 0.03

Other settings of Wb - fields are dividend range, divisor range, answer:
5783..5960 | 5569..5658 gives 1.17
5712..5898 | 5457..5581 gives 1.19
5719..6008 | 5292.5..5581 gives 1.25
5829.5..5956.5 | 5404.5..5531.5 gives 1.25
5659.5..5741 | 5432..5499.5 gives 1.20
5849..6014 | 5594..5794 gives 1.10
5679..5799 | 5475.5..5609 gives 1.16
